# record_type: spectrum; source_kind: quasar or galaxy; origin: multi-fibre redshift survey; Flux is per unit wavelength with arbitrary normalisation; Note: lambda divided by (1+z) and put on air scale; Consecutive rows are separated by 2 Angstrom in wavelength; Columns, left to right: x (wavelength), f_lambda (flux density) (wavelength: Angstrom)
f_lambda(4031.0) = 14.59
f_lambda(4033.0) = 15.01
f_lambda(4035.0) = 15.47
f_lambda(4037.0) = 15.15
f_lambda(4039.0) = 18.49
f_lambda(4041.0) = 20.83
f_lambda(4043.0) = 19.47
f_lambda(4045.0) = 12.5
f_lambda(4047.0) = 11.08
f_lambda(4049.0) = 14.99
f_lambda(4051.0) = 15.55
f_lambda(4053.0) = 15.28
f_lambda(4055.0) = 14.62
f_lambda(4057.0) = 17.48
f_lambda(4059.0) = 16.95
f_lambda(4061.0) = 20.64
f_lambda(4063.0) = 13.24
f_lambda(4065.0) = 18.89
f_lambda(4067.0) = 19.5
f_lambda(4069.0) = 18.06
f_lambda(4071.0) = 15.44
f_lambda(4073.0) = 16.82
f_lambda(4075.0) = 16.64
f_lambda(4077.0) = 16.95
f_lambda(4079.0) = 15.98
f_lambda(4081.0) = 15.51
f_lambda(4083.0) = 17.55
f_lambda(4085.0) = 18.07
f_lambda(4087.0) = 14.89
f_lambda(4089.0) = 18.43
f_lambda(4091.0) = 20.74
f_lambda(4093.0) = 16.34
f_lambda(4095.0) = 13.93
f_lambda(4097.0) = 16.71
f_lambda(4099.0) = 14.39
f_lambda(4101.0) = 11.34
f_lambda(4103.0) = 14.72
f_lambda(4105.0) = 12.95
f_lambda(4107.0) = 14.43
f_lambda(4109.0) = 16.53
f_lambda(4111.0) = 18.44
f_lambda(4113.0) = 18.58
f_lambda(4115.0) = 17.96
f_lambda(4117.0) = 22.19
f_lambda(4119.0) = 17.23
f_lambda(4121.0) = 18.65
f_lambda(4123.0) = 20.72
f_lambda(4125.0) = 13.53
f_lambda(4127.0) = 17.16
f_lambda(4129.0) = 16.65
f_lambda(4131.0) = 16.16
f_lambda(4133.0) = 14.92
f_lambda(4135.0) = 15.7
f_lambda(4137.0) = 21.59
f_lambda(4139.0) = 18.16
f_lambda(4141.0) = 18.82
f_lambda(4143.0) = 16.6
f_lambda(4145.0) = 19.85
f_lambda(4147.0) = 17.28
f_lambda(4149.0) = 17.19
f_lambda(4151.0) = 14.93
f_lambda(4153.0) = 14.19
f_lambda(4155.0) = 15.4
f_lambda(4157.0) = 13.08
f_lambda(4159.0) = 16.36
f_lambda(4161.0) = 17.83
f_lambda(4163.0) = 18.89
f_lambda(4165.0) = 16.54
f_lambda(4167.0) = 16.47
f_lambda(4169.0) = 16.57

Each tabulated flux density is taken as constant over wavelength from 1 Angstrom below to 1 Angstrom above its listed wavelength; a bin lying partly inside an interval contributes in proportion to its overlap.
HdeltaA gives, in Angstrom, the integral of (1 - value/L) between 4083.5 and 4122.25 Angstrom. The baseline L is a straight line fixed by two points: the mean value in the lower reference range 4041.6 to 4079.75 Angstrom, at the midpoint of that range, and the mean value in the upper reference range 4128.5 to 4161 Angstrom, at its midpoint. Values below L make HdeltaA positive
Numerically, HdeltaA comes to -0.4 Angstrom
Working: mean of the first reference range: 16.4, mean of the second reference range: 16.7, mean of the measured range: 16.7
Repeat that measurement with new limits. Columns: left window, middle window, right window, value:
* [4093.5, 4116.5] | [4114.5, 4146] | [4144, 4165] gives -3.53 Angstrom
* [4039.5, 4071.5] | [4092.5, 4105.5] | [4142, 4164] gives 1.75 Angstrom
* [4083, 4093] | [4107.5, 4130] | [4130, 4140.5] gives -0.46 Angstrom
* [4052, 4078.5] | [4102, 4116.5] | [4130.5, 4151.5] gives 0.69 Angstrom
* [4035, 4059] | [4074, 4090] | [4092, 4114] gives -1.23 Angstrom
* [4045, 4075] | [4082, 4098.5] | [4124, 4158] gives -0.68 Angstrom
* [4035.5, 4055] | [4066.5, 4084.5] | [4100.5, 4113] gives -1.60 Angstrom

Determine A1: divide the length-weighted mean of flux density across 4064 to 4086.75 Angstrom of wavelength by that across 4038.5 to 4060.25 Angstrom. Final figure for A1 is 1.1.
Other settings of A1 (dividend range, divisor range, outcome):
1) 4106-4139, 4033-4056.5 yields 1.11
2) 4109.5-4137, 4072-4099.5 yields 1.06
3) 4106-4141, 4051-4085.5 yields 1.04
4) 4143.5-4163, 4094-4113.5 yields 1.08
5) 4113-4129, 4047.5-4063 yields 1.13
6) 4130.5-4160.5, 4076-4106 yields 1.05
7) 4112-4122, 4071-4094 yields 1.11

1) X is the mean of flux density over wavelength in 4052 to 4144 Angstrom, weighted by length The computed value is 16.9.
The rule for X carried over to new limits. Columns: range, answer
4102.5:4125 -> 17.4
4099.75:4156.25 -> 16.8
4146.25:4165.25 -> 16.1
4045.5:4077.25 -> 16.3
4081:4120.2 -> 16.6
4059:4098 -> 17.1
